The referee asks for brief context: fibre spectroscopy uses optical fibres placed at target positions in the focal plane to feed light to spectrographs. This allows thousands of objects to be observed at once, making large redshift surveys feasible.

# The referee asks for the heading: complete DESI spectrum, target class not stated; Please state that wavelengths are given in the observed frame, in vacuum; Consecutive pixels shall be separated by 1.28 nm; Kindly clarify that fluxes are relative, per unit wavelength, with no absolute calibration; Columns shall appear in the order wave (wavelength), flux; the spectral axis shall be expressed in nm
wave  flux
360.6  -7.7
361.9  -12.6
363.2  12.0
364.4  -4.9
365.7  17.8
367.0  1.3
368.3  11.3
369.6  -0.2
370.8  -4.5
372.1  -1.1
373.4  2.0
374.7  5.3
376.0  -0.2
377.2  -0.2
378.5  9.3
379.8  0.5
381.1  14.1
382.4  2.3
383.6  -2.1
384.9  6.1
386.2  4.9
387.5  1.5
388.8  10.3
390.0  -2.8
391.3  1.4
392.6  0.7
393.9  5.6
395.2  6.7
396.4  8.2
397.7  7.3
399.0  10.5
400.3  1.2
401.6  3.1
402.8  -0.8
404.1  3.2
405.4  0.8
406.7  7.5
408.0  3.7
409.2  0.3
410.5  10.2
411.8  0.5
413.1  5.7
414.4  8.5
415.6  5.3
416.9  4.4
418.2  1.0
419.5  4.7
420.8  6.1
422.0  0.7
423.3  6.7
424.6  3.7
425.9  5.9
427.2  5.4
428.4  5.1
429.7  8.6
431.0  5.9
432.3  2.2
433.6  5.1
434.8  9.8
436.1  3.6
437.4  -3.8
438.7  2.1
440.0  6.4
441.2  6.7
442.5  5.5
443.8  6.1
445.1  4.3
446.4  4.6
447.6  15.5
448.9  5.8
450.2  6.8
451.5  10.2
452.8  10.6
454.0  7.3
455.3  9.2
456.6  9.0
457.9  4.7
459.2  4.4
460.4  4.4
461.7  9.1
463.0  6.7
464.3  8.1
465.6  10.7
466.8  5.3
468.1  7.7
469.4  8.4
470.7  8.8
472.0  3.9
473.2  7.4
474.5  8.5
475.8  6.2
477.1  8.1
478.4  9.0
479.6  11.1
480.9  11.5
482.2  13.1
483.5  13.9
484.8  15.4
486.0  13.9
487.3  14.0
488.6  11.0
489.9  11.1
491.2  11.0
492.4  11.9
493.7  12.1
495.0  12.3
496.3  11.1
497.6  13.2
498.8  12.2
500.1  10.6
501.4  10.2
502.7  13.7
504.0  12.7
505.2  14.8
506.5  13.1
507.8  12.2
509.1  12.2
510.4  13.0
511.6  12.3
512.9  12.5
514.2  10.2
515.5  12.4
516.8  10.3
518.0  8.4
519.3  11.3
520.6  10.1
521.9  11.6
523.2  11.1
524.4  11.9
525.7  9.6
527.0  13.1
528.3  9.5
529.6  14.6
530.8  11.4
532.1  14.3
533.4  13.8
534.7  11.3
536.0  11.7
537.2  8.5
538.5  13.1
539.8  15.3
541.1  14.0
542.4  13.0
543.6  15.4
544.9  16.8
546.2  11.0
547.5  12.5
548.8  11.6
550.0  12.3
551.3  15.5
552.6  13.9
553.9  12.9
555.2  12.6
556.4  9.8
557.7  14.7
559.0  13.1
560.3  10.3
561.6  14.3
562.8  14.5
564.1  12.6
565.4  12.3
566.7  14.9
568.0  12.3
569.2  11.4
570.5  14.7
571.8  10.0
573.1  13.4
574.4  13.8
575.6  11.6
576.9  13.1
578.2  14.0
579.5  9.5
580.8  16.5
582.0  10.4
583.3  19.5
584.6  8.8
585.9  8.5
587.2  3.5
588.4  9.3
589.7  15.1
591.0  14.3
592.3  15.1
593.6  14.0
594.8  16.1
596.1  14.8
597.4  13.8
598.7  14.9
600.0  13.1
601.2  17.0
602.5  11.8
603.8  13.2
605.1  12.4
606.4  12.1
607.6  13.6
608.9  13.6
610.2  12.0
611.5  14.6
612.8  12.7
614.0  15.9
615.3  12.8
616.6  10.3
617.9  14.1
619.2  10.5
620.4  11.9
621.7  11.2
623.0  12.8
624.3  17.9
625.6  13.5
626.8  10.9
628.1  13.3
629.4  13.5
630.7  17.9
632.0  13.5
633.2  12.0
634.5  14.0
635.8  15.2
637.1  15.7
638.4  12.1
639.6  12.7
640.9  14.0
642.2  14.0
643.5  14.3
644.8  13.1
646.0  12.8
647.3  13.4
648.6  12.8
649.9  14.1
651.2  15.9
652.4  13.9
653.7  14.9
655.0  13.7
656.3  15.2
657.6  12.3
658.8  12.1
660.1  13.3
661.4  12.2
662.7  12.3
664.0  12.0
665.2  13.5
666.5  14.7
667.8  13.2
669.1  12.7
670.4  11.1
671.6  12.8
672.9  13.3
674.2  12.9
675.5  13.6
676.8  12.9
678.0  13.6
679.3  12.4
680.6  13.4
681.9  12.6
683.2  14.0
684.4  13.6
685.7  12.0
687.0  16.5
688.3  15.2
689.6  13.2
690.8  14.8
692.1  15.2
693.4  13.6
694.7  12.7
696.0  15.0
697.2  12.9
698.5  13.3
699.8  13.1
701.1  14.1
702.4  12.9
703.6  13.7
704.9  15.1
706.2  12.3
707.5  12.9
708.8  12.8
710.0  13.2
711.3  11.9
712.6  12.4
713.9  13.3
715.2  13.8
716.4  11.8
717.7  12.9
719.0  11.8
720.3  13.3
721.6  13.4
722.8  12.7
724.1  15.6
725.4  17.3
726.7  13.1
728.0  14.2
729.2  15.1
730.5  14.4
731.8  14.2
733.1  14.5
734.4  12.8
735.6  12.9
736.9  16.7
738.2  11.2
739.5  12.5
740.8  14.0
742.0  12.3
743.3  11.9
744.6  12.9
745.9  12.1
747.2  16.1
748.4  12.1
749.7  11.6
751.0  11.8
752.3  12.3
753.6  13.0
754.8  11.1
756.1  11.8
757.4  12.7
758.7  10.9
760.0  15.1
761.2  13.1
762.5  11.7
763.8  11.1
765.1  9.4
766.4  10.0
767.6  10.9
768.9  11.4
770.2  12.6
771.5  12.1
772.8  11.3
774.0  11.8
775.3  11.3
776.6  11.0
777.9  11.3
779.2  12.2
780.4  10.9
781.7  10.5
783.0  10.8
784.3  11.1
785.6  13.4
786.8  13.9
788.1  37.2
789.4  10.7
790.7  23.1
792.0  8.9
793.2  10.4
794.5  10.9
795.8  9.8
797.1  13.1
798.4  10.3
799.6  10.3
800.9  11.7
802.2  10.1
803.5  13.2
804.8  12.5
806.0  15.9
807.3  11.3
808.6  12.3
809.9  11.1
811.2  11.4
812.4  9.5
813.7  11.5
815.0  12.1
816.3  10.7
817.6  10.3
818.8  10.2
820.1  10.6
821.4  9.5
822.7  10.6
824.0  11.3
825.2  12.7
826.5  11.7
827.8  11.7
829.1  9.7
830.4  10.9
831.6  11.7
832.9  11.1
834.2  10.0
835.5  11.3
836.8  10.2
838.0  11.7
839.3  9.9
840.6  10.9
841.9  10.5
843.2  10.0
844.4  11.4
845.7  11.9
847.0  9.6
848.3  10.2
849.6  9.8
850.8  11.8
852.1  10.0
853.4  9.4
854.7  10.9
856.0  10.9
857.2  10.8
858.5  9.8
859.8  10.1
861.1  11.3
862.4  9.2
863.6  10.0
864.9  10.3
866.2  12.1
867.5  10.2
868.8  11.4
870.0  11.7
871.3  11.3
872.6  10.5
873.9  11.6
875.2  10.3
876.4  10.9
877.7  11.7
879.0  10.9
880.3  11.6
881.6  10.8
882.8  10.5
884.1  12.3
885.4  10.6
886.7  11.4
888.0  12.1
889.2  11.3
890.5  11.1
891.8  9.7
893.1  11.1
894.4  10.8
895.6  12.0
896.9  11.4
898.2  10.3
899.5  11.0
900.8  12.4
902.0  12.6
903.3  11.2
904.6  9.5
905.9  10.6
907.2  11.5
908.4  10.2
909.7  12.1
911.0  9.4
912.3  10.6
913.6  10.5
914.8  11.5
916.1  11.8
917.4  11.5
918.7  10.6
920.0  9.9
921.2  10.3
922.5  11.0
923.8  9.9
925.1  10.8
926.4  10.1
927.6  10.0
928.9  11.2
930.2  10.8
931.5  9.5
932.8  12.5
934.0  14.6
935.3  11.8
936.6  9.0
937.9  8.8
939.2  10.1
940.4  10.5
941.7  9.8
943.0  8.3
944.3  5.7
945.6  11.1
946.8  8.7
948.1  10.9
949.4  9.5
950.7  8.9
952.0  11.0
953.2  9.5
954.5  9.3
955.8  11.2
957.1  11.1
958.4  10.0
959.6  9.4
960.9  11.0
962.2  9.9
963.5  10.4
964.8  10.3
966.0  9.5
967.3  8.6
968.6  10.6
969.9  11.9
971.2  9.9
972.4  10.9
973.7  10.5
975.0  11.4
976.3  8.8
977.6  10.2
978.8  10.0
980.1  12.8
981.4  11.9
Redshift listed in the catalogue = 0.20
